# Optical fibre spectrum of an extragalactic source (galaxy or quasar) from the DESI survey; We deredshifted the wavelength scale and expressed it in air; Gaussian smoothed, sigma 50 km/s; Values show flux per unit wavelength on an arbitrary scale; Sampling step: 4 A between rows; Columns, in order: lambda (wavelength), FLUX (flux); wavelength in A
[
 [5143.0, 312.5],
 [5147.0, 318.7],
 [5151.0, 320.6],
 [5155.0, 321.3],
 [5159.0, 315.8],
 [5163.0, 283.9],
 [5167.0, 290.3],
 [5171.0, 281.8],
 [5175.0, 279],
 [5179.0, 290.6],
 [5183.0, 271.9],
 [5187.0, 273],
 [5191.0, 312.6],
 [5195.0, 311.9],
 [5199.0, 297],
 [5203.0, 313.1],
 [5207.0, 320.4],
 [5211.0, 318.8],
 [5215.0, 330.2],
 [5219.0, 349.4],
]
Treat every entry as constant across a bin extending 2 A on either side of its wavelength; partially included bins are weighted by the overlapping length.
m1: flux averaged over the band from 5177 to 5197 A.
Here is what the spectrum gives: 292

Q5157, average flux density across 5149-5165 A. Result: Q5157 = 310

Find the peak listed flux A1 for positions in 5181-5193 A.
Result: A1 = 312.6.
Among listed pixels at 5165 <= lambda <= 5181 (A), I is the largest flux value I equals 290.6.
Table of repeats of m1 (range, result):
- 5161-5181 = 285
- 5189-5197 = 312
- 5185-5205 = 302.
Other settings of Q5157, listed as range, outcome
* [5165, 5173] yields 286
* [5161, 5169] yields 287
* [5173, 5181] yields 285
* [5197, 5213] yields 312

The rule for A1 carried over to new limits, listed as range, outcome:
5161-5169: 290.3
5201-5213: 320.4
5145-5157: 321.3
